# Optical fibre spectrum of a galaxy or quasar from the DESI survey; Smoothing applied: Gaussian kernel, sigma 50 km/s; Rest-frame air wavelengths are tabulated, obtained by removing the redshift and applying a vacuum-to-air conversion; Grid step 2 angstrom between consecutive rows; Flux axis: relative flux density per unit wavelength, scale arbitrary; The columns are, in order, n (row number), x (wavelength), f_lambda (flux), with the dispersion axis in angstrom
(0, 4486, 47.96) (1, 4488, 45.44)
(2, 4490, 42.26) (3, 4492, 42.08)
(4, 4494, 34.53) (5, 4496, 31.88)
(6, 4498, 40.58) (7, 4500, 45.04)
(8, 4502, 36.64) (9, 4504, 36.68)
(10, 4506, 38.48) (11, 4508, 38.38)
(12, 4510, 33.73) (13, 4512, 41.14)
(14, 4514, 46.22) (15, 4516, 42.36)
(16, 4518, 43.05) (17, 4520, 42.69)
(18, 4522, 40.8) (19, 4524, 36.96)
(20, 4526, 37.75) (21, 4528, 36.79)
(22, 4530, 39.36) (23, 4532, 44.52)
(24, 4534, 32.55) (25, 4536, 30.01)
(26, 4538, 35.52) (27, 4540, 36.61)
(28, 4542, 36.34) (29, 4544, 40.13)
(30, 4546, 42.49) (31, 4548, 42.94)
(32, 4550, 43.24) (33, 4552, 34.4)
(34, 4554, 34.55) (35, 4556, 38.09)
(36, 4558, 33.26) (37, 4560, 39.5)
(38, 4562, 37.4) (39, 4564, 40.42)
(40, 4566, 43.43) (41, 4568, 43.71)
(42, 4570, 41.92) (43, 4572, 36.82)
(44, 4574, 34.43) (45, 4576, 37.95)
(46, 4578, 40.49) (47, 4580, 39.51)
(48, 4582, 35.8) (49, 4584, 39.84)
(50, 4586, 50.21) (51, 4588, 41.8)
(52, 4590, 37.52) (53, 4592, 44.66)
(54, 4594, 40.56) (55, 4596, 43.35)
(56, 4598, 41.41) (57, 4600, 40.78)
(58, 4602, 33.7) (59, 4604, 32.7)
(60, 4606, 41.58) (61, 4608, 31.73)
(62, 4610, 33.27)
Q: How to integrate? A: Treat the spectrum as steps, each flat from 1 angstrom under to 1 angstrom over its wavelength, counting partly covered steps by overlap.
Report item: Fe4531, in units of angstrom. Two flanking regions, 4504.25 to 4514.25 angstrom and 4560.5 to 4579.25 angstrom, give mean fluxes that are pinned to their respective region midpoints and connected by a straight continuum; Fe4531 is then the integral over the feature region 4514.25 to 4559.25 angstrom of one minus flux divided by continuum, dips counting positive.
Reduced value 0.8 angstrom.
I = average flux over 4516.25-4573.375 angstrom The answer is 38.8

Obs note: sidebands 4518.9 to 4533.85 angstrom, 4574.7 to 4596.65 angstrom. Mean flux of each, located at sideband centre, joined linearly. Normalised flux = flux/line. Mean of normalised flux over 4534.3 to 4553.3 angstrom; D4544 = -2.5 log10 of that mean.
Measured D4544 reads 0.06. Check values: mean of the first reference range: 39.4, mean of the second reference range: 40.9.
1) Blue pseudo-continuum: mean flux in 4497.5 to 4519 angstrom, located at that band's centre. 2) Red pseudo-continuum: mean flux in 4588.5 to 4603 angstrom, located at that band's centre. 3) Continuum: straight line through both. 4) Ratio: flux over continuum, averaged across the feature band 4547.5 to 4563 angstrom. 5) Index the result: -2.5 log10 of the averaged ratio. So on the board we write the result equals 0.07 mag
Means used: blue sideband 40.2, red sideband 40.3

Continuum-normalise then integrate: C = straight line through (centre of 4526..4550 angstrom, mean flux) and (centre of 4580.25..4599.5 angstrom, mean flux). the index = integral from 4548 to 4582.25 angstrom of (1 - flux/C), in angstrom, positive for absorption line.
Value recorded 1.04 angstrom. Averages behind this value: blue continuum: 38.1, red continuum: 41.6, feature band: 38.7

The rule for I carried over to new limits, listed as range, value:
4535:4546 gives 36.3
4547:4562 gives 38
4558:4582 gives 39.2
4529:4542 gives 36.4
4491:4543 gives 38.5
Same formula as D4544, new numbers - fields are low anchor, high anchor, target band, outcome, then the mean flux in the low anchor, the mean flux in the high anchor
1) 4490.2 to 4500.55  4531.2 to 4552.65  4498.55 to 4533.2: -0.042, 38.8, 38.1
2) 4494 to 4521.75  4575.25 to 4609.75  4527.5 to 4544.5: 0.079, 39.6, 39.5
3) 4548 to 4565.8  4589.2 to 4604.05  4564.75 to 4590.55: -0.036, 38.2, 39.8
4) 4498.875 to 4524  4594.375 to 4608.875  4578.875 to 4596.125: -0.081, 40.3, 38.1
